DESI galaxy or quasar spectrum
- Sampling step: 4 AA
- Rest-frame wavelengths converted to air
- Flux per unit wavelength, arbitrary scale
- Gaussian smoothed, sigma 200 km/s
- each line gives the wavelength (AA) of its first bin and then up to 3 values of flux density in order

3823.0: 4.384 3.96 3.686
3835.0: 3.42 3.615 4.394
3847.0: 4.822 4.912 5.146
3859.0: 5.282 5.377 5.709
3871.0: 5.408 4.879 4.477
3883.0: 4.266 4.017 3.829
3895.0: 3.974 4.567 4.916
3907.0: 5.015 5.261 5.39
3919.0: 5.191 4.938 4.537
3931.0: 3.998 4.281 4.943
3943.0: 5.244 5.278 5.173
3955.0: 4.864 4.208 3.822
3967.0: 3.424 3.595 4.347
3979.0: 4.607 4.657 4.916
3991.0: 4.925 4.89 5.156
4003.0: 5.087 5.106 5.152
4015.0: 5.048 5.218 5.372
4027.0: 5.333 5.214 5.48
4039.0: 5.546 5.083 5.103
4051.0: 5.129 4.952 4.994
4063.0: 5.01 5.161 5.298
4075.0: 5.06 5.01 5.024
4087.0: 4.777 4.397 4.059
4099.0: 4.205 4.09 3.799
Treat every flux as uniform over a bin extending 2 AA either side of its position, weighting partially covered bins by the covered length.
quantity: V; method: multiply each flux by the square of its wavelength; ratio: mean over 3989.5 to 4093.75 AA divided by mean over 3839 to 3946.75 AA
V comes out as 1.15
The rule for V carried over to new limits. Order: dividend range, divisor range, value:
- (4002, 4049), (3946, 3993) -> 1.20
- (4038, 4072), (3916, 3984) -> 1.19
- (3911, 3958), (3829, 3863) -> 1.15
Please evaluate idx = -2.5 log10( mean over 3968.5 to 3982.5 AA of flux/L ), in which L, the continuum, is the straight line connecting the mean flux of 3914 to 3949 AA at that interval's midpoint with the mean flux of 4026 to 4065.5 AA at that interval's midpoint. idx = 0.18 mag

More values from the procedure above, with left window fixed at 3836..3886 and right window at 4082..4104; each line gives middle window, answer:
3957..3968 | 0.20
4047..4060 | -0.13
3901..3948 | -0.05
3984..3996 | -0.07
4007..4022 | -0.14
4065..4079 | -0.16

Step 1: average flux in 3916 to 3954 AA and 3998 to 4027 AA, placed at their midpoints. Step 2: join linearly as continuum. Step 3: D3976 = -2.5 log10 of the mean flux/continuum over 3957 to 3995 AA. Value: 0.17 mag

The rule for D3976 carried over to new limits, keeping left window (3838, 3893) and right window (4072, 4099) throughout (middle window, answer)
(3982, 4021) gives -0.068 mag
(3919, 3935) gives 0.042 mag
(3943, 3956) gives -0.092 mag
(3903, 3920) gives -0.097 mag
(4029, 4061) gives -0.104 mag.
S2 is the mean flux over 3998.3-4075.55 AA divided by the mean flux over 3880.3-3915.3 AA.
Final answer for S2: 1.14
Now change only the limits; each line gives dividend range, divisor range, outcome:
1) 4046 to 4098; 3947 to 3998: 1.09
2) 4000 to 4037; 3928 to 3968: 1.15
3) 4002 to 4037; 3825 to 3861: 1.20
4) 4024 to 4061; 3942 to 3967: 1.12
